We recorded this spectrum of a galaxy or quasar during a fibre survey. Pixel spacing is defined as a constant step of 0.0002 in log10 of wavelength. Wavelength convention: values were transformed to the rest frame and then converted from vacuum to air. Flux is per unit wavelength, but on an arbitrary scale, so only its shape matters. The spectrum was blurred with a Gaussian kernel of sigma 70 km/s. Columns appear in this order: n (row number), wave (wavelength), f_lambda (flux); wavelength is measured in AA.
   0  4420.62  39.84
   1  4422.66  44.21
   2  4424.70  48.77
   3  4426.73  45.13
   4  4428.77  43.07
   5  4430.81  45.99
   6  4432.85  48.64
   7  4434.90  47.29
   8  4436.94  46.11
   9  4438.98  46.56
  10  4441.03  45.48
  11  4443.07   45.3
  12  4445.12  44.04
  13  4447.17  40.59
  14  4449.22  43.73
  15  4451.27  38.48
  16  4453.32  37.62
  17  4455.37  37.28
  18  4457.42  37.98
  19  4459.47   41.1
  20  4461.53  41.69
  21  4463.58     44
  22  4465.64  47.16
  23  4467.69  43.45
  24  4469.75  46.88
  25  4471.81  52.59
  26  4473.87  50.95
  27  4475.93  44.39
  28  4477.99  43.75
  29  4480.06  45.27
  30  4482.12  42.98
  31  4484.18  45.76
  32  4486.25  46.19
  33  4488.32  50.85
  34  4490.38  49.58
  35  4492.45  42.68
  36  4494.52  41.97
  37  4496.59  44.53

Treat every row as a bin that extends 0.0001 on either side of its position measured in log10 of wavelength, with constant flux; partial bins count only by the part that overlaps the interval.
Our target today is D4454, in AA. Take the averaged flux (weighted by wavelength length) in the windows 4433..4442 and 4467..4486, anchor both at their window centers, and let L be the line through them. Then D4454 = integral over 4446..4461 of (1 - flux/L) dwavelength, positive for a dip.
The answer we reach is 2.19 AA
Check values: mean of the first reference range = 46.6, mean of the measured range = 39.6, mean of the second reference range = 46.3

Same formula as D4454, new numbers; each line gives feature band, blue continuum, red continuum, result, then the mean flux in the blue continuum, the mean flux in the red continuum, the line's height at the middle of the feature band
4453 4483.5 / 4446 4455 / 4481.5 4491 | -0.3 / 39.9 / 47.2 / 43.5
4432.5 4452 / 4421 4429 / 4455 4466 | -0.6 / 45.1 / 41.5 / 43.3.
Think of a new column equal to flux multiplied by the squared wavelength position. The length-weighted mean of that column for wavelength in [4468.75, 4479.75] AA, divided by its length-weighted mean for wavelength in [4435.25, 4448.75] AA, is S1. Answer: 1.08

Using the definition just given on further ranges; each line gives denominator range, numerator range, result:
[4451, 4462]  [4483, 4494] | 1.22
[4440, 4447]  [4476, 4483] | 1.01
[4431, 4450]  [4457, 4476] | 1.01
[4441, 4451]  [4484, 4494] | 1.10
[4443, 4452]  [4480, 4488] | 1.10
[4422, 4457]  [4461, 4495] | 1.07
